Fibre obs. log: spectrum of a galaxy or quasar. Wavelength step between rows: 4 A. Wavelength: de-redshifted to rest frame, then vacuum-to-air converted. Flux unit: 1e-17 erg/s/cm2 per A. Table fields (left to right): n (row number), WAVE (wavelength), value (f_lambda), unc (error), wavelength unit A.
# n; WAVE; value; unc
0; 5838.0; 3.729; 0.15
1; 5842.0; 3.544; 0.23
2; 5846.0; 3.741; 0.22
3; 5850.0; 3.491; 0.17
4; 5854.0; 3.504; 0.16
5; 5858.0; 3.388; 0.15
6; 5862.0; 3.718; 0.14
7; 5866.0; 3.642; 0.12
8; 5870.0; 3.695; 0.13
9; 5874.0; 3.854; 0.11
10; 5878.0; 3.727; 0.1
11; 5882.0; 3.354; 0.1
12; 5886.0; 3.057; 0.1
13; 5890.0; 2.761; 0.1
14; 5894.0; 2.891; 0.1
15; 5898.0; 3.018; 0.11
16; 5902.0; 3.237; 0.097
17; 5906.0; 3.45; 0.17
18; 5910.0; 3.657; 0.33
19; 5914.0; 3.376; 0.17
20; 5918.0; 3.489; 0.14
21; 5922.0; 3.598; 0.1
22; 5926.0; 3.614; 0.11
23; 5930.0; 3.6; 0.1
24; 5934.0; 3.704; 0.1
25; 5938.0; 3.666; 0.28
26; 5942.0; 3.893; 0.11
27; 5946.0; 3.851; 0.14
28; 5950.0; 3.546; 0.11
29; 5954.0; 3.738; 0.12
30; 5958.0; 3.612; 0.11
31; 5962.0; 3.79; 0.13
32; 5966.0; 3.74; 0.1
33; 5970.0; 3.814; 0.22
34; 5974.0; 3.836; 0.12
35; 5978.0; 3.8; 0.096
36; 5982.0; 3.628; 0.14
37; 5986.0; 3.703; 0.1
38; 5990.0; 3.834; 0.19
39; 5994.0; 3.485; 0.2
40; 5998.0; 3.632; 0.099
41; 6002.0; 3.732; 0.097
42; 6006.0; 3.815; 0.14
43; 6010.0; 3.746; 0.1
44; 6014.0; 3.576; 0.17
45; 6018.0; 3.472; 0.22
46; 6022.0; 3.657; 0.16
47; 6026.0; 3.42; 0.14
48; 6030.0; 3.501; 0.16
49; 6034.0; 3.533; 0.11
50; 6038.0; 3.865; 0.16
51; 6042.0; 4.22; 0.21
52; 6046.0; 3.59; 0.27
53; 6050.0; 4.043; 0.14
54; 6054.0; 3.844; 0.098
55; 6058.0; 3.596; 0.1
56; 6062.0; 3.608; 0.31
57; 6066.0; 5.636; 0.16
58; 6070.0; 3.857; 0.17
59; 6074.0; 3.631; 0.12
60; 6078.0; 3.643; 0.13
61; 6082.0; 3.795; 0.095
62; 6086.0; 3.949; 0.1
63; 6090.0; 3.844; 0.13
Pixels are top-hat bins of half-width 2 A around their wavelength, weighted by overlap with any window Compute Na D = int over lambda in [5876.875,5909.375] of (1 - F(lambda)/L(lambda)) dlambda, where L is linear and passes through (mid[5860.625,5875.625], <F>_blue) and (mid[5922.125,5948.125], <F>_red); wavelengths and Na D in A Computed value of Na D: 4.6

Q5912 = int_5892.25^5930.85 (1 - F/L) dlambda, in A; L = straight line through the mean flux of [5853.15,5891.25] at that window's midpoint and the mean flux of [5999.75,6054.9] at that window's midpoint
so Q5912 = 1.7 A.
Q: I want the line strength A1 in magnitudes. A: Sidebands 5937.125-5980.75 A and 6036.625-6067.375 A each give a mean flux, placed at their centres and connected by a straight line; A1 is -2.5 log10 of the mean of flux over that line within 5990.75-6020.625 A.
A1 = 0.07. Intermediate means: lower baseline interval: 3.75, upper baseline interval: 4.02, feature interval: 3.65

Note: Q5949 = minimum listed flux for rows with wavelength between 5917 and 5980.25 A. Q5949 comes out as 3.489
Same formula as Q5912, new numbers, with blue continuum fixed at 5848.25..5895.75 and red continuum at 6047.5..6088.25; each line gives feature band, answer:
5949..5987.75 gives -0.4 A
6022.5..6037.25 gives 1.2 A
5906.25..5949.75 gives -0.7 A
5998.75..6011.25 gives 0.1 A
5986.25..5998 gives 0.3 A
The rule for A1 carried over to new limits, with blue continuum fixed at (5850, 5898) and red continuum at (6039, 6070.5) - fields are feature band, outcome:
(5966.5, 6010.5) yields 0.02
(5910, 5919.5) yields 0.02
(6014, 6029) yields 0.12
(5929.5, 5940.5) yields -0.02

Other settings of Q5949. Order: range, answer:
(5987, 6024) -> 3.472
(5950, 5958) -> 3.546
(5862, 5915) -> 2.761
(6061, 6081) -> 3.608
